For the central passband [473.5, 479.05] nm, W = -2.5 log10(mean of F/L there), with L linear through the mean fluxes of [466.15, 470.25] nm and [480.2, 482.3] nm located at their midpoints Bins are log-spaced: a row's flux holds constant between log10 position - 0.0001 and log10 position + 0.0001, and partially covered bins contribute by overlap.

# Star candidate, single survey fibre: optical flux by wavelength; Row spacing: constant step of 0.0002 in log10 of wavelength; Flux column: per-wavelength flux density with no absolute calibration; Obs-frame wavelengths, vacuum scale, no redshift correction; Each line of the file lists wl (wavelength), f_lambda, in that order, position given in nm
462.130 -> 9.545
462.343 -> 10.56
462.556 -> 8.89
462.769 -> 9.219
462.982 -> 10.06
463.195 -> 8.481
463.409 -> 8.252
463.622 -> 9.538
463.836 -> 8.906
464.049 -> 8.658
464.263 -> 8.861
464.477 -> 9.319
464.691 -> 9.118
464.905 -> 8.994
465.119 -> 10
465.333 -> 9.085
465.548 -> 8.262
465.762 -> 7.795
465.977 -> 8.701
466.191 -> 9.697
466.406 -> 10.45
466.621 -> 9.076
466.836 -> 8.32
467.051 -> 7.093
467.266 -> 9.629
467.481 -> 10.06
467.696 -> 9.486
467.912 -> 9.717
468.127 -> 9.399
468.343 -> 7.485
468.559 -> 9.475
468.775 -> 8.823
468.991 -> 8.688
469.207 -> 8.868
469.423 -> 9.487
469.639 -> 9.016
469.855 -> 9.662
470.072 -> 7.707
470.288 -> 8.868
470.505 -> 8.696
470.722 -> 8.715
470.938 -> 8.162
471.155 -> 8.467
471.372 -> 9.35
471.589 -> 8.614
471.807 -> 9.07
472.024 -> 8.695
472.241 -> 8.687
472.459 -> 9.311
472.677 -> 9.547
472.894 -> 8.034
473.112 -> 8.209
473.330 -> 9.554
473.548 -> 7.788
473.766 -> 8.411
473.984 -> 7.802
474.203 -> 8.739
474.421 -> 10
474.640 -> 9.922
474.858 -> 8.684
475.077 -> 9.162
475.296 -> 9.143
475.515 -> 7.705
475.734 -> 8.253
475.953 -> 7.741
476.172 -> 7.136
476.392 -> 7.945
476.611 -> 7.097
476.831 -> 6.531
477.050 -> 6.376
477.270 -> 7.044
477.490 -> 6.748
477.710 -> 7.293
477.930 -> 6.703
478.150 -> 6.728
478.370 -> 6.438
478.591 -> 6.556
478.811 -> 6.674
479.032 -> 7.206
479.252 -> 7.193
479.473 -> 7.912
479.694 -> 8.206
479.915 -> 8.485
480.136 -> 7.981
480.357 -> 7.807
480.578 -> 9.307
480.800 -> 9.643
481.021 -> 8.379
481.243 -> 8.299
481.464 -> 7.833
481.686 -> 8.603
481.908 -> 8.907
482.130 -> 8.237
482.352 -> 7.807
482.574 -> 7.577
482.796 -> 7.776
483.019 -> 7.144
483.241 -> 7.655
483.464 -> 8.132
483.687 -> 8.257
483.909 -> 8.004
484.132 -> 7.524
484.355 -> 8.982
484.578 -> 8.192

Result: 0.14 mag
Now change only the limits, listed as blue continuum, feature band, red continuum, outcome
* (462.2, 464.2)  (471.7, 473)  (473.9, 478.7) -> -0.09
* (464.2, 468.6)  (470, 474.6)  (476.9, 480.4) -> -0.07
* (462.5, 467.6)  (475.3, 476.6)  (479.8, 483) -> 0.10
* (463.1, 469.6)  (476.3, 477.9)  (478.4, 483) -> 0.18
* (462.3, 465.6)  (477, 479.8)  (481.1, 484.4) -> 0.18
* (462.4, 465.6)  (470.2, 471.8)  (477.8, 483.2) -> -0.02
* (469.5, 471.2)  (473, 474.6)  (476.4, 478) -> -0.12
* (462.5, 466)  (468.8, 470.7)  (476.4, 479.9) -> -0.08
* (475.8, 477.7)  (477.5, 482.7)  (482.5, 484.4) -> -0.04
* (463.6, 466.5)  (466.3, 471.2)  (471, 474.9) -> 0.00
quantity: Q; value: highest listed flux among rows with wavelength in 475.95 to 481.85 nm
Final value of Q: 9.643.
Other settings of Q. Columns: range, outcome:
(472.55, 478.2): 10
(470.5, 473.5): 9.554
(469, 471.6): 9.662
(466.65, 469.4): 10.06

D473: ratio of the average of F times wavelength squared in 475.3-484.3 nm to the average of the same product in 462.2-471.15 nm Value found 0.90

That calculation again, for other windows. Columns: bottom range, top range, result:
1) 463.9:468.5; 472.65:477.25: 0.95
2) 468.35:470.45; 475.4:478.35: 0.83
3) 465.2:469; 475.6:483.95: 0.90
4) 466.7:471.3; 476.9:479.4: 0.80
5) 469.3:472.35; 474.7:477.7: 0.89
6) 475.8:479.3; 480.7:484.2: 1.19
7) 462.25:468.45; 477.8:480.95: 0.89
